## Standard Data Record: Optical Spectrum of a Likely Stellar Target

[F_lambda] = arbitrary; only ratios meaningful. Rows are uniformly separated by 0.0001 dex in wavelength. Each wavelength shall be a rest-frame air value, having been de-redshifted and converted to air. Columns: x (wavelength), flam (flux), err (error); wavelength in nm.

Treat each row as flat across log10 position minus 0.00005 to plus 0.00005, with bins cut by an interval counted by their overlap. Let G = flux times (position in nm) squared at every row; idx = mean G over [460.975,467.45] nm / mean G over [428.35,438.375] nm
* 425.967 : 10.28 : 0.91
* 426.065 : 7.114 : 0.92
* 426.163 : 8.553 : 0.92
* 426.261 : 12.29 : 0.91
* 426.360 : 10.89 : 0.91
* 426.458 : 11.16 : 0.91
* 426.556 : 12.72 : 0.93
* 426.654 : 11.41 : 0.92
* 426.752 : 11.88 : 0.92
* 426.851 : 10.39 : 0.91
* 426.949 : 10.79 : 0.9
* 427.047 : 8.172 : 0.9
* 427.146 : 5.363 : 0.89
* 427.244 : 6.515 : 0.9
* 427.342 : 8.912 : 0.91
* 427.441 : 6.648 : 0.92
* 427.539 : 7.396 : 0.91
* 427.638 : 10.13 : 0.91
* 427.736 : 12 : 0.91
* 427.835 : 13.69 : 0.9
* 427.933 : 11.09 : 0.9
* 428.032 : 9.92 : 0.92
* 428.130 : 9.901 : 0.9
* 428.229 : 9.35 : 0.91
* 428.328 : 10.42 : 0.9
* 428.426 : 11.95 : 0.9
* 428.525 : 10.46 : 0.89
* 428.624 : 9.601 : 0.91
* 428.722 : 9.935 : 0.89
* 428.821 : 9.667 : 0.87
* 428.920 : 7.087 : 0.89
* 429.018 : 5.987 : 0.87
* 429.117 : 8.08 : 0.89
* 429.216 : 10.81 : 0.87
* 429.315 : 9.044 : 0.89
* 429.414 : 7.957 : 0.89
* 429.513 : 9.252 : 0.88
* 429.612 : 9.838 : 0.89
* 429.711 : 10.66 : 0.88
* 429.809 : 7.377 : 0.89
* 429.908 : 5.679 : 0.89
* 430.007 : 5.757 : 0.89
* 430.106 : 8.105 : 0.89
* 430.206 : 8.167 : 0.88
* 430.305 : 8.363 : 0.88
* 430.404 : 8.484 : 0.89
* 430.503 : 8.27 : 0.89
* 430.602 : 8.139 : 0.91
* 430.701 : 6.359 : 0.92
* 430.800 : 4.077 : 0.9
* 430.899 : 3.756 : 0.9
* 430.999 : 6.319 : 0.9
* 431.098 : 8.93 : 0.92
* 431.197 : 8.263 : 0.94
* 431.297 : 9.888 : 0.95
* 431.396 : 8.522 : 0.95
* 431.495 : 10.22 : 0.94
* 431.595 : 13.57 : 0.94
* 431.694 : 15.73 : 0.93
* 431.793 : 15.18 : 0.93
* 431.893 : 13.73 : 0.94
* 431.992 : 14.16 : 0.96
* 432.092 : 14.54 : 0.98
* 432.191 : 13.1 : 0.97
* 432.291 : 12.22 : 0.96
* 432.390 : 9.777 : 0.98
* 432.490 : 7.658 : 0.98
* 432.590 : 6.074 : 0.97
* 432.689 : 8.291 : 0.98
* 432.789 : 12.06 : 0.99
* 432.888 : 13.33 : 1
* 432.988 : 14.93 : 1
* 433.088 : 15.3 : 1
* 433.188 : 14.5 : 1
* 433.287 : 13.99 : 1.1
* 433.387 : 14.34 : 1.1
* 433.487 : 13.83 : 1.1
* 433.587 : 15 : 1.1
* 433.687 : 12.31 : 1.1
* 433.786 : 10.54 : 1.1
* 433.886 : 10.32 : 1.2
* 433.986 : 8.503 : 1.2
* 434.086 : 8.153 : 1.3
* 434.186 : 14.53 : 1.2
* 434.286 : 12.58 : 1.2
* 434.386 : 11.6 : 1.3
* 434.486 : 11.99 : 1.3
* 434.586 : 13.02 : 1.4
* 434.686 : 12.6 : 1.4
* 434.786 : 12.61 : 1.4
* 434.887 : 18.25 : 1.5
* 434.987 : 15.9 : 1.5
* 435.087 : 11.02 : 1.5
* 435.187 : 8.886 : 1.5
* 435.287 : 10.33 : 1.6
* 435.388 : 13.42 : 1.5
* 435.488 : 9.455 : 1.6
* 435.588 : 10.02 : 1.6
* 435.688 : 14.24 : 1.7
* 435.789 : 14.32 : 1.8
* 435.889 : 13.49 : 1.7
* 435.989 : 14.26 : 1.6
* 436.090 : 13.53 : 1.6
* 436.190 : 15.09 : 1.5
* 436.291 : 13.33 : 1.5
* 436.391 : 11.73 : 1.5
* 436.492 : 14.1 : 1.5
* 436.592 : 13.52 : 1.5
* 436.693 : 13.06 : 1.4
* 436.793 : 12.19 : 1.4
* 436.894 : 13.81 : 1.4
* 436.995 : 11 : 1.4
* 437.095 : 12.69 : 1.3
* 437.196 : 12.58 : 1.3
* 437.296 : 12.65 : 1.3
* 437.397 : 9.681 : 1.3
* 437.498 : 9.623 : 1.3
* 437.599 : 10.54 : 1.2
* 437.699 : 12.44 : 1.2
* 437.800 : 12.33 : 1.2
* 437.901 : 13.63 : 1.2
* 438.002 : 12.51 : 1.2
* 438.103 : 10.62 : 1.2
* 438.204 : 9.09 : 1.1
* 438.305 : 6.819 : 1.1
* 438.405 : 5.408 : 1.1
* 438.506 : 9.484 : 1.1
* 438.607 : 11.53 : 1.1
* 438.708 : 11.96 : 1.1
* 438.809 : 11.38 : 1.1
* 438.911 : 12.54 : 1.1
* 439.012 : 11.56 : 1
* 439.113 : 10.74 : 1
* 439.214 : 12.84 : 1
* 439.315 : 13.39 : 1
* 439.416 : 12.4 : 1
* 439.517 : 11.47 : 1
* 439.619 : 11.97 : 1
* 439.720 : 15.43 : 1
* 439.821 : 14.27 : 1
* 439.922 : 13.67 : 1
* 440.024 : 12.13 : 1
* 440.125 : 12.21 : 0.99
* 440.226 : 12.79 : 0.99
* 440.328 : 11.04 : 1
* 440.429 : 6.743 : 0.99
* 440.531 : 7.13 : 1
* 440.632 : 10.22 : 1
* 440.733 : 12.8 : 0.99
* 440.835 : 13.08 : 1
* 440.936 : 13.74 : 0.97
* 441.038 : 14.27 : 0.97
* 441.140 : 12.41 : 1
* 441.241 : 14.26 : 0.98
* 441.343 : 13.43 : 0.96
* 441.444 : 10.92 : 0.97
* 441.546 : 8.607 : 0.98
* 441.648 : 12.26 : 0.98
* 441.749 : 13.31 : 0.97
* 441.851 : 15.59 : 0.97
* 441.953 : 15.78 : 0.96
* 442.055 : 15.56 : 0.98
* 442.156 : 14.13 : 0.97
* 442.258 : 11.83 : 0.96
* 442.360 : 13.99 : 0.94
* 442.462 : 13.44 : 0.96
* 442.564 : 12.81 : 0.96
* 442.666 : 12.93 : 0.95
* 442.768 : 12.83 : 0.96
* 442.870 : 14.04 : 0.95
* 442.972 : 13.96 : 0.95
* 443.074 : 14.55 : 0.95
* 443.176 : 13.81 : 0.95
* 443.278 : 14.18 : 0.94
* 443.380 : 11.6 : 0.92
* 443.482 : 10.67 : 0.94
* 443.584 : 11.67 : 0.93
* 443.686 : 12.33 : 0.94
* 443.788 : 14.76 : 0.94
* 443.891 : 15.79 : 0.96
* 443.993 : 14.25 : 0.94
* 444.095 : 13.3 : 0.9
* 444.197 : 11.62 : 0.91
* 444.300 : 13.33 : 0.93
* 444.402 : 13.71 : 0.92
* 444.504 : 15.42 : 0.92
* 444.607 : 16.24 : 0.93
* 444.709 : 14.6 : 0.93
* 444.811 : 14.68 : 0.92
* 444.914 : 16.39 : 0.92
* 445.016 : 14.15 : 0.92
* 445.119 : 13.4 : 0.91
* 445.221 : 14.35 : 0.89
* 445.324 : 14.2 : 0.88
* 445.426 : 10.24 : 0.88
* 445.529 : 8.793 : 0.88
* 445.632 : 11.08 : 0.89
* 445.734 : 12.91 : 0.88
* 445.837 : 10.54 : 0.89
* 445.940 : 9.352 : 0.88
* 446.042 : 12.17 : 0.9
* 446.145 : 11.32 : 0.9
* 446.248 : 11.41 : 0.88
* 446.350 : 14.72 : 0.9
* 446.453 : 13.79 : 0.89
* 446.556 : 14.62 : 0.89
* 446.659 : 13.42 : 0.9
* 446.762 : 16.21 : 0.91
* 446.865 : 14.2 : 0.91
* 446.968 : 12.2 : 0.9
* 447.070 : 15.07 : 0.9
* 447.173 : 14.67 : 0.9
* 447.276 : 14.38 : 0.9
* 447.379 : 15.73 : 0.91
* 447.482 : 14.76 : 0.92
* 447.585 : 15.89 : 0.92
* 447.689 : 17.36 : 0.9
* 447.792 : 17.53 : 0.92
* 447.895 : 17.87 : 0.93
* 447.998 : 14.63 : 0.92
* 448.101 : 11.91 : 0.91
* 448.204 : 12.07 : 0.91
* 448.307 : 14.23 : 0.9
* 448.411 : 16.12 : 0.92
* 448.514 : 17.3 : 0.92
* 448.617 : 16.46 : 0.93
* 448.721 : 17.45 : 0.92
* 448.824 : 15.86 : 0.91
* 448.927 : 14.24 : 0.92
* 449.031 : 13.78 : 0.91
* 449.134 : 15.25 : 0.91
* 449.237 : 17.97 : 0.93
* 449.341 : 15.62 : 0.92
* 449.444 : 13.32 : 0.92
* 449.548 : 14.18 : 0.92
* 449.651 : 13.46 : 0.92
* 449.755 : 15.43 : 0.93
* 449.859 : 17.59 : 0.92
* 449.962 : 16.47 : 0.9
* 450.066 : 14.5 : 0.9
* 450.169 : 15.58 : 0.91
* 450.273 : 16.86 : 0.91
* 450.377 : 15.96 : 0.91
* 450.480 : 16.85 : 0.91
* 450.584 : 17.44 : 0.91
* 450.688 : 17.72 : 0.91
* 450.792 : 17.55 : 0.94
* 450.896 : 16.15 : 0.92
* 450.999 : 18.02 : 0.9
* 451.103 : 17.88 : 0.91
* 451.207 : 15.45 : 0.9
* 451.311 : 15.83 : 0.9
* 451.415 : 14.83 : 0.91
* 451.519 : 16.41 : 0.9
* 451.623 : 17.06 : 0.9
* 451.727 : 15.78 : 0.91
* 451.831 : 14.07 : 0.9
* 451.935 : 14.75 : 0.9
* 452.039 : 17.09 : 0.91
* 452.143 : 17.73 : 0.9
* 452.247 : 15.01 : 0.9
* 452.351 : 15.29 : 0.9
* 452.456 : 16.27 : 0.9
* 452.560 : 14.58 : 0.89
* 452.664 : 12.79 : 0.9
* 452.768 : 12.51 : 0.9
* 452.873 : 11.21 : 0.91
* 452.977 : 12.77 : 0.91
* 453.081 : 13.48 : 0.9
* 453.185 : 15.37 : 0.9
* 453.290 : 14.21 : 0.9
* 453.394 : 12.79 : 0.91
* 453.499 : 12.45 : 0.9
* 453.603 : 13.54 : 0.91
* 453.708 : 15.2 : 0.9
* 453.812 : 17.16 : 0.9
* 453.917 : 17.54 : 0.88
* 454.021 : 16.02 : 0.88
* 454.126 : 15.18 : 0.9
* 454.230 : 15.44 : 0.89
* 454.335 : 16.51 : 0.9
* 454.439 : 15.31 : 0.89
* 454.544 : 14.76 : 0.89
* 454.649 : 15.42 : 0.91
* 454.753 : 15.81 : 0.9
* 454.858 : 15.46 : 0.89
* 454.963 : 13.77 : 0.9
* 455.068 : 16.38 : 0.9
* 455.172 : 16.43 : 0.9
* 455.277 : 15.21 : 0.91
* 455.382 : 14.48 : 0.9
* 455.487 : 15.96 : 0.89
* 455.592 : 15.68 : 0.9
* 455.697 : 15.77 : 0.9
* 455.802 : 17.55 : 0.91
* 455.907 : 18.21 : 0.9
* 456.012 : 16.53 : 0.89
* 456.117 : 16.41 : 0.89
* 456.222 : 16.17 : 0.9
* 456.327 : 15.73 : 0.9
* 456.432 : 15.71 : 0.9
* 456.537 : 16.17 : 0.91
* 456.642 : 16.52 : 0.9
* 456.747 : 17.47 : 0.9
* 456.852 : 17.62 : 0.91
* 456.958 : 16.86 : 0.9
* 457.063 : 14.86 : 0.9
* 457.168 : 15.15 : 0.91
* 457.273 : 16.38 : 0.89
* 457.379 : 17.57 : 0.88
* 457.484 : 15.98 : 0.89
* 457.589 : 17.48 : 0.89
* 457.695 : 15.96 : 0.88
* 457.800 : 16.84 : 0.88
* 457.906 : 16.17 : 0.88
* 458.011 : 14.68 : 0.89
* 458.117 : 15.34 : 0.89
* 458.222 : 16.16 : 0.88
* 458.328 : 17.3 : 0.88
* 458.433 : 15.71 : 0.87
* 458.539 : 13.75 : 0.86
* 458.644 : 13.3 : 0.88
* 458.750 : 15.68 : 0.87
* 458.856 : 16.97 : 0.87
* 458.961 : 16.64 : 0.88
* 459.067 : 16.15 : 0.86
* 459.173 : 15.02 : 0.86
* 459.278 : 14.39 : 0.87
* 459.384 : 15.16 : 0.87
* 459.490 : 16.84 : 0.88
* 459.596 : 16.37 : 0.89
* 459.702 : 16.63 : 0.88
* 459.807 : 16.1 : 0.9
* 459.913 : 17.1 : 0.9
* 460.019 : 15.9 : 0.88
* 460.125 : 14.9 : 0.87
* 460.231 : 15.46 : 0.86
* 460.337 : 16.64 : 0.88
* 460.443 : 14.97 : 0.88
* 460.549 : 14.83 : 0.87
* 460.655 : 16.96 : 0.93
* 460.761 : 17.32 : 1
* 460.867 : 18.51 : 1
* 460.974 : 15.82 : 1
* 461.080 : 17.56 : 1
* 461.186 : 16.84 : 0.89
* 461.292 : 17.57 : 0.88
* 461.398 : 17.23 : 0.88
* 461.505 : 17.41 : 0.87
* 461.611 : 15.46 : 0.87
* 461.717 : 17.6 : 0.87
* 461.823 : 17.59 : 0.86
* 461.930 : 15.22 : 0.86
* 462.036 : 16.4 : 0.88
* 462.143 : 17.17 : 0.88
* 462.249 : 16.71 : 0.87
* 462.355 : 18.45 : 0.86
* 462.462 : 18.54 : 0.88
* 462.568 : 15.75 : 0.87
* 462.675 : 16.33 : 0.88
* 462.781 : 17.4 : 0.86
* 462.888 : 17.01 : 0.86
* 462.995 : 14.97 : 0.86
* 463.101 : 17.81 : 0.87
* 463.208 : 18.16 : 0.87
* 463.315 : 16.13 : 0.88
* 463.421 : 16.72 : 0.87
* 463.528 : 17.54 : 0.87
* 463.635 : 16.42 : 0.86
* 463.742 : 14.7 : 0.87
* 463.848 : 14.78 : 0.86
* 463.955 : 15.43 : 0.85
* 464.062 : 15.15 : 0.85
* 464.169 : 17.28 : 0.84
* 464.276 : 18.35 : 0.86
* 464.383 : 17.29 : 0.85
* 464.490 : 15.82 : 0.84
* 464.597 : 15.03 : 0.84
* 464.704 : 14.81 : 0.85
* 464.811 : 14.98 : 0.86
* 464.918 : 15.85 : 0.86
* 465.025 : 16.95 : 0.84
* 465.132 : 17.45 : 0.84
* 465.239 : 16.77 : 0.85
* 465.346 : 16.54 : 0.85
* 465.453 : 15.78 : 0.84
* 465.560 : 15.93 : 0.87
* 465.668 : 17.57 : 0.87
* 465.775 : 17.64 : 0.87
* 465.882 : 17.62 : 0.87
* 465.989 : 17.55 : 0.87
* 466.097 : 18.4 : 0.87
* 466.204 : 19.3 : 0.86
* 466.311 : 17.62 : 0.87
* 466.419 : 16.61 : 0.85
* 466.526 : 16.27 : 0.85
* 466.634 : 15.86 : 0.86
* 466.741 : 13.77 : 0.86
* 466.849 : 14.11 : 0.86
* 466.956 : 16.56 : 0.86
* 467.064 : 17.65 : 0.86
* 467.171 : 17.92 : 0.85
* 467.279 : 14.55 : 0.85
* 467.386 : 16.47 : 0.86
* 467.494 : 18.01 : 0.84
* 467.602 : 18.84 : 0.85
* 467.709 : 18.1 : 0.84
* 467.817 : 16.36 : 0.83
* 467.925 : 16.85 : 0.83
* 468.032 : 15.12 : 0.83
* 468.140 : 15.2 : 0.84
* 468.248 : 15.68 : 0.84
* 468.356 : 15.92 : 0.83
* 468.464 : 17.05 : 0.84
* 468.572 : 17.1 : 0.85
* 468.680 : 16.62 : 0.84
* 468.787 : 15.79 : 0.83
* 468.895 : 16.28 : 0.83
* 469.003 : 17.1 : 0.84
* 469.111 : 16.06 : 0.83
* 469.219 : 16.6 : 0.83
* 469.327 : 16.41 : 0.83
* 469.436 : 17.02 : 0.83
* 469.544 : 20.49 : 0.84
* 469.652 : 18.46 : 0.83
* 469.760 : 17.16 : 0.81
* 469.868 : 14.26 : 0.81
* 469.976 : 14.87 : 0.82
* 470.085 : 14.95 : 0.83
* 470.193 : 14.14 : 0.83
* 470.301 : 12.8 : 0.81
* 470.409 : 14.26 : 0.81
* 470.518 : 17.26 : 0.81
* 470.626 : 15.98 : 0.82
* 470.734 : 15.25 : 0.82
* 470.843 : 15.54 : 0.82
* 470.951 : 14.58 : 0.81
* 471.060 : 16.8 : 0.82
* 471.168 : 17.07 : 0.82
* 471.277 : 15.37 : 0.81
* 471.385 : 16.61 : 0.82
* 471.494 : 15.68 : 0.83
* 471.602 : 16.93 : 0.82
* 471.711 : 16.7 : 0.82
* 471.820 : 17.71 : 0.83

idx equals 1.7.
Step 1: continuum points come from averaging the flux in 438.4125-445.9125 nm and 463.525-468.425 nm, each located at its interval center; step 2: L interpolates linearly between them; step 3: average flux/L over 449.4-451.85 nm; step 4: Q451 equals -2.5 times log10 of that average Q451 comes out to -0.14 mag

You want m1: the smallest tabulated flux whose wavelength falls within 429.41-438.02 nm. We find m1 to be 3.756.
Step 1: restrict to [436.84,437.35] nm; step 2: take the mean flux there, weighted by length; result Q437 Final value 12.5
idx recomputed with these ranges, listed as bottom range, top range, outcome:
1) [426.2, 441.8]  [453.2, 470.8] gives 1.66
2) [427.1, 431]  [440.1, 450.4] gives 1.74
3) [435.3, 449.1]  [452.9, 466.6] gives 1.34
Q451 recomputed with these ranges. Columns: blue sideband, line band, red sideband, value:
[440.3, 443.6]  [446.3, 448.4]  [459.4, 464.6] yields -0.08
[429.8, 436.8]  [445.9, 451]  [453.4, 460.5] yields -0.06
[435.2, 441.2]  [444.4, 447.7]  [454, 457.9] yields 0.01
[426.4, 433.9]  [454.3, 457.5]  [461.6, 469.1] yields -0.08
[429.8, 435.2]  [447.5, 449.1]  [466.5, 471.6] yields -0.17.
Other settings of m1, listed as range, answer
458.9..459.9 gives 14.39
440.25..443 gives 6.743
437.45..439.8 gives 5.408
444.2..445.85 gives 8.793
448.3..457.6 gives 11.21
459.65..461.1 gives 14.83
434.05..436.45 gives 8.153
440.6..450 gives 8.607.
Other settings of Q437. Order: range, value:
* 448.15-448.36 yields 13.1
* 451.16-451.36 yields 15.6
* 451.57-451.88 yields 15.7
